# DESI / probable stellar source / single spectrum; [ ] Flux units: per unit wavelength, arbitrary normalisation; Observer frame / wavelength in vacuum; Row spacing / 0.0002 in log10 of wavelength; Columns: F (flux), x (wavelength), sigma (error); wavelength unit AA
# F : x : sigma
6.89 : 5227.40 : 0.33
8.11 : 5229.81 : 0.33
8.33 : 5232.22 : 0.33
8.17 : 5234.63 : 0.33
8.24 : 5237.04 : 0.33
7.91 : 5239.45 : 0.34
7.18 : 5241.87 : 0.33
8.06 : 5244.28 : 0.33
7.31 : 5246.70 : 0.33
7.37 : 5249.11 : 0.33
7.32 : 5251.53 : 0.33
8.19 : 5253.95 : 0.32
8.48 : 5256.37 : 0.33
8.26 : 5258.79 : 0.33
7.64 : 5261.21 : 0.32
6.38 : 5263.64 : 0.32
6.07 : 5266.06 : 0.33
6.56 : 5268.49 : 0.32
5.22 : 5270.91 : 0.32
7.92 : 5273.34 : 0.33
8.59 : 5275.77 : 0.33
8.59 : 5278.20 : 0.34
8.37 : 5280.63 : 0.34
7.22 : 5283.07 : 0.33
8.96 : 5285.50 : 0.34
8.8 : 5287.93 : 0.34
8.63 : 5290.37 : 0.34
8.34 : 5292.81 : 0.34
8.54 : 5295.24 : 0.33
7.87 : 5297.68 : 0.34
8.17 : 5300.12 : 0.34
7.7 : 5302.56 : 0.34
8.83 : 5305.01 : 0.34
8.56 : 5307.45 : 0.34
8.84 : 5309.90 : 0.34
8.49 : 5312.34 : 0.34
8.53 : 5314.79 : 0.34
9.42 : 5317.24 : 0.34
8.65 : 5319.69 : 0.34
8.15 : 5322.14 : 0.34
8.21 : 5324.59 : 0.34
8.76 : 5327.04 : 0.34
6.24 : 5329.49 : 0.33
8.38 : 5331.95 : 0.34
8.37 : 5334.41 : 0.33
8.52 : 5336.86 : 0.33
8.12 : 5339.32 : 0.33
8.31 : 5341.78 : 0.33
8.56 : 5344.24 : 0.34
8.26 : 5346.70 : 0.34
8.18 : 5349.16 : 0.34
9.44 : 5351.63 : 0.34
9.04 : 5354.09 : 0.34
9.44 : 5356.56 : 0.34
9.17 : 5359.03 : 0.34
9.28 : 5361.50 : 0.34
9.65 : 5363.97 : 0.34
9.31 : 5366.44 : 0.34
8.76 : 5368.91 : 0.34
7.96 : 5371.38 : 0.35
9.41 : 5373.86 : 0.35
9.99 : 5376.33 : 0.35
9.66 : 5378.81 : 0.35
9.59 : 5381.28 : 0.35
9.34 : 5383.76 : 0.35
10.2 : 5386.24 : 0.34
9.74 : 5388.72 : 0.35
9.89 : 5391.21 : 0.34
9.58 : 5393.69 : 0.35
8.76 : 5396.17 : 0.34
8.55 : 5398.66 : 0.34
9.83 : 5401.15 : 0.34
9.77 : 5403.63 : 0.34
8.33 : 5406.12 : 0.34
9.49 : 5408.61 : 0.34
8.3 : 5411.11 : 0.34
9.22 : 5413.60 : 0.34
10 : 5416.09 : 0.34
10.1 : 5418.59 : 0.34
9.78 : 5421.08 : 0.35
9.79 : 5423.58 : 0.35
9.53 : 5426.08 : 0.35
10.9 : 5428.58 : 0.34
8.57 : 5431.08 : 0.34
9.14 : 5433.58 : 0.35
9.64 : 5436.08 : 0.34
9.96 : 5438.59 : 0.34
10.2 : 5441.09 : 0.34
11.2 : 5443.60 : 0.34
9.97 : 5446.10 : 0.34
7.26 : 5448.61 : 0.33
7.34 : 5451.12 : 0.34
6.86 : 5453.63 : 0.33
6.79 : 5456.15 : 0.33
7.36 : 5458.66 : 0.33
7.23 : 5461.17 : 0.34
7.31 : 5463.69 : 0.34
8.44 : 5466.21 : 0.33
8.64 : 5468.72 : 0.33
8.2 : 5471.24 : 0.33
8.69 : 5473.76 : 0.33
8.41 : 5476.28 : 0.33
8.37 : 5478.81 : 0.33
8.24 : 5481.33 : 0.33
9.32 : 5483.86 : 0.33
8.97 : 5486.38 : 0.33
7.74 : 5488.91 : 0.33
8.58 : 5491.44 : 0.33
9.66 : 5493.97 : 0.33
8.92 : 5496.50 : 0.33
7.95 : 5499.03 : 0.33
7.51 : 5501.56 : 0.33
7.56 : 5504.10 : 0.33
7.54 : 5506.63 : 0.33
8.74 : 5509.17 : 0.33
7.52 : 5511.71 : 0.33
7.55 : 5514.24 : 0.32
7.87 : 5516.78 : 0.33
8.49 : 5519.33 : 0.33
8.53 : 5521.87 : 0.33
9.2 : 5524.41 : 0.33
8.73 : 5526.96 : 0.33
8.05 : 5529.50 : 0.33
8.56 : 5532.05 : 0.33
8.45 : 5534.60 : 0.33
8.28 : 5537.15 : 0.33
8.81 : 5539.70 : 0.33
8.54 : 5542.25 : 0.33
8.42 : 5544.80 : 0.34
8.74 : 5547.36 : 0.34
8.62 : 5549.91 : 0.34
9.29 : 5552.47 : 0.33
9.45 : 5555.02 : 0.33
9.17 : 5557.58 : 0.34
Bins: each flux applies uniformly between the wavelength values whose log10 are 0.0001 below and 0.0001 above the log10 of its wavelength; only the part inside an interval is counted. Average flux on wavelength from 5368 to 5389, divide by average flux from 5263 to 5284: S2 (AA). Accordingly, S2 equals 1.30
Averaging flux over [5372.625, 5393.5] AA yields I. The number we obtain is 9.72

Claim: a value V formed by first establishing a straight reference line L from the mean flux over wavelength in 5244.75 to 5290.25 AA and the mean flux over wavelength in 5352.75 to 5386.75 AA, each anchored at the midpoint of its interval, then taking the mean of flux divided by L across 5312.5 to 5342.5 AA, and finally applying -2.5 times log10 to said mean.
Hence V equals 0.04 mag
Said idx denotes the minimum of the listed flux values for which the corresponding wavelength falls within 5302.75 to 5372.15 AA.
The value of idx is 6.24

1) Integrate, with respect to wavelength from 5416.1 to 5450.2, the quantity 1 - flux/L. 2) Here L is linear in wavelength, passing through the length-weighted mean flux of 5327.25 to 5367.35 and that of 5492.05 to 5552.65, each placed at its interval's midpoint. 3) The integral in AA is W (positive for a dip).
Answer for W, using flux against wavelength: -4.7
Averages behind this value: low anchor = 8.64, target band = 9.68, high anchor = 8.38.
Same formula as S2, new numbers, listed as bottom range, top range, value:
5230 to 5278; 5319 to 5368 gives 1.14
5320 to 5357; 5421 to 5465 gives 1.05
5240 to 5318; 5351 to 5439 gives 1.19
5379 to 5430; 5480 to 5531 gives 0.87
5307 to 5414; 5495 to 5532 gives 0.92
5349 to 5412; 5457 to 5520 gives 0.88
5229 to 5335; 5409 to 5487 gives 1.10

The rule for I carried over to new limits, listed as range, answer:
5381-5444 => 9.57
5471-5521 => 8.29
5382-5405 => 9.51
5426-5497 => 8.65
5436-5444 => 10.2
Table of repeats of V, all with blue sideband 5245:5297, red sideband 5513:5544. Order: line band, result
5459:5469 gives 0.06 mag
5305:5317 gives -0.11 mag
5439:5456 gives -0.07 mag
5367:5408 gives -0.16 mag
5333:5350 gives -0.05 mag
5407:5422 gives -0.16 mag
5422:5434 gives -0.18 mag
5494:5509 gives 0.03 mag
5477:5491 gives -0.03 mag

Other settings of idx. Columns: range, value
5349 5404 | 7.96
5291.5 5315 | 7.7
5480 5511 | 7.51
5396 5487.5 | 6.79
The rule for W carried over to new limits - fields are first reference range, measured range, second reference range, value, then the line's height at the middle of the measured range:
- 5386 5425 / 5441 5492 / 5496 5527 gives 2.3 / 8.68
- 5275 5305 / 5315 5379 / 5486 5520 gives -3.4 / 8.28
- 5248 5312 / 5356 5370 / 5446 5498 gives -2.2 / 8.02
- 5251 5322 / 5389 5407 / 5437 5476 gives -2.2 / 8.26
